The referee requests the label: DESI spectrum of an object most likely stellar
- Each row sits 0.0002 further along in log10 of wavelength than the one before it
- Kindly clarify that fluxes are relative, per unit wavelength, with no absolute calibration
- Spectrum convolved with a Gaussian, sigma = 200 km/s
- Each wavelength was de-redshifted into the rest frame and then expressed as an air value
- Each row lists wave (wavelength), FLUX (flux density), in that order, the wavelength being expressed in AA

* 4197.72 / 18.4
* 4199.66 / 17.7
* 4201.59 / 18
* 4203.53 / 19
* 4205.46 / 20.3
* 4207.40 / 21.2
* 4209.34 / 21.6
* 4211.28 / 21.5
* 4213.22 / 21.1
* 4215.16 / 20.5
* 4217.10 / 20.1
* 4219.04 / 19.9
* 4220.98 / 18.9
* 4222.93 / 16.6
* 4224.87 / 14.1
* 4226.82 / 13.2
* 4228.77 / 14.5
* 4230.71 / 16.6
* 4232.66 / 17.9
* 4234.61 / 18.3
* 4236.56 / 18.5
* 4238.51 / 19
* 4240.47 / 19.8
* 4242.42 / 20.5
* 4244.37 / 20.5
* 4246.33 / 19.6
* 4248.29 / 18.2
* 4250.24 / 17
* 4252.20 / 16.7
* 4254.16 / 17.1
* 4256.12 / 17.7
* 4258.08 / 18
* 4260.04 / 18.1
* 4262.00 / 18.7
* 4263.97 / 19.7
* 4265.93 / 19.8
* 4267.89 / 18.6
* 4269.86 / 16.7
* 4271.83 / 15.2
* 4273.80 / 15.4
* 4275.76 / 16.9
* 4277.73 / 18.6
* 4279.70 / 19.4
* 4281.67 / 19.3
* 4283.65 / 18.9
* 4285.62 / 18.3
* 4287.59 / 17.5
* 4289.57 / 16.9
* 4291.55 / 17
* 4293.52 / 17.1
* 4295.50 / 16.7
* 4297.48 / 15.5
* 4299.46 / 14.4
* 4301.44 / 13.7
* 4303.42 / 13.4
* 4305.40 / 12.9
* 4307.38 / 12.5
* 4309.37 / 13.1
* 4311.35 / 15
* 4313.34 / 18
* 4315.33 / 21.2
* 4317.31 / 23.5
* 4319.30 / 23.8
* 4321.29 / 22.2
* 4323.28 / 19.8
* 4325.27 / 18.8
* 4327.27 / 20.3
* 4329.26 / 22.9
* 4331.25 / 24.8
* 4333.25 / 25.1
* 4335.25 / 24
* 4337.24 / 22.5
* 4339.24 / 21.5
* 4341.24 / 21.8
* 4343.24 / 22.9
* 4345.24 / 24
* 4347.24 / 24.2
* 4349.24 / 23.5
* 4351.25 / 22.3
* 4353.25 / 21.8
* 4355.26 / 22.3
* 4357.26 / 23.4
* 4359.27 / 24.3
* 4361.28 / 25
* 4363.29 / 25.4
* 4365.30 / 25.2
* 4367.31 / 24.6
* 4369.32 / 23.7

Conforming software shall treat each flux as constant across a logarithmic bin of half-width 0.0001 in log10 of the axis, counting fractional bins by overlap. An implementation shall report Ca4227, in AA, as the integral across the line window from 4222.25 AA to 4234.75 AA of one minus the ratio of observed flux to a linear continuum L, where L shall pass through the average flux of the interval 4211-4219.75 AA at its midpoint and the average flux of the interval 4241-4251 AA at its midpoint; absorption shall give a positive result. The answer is 2.68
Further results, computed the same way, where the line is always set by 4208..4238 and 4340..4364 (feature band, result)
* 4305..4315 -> 3.17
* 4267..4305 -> 7.29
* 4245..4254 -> 0.65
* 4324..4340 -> 0.09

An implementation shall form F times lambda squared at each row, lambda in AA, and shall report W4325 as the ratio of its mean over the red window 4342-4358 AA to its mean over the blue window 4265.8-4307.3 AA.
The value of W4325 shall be 1.43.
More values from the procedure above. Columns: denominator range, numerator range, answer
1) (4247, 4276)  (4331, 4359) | 1.36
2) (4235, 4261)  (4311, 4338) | 1.22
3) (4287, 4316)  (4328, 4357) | 1.51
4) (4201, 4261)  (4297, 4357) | 1.14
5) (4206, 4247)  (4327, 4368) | 1.32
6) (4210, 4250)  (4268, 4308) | 0.91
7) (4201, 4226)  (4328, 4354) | 1.27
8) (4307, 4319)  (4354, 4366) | 1.38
